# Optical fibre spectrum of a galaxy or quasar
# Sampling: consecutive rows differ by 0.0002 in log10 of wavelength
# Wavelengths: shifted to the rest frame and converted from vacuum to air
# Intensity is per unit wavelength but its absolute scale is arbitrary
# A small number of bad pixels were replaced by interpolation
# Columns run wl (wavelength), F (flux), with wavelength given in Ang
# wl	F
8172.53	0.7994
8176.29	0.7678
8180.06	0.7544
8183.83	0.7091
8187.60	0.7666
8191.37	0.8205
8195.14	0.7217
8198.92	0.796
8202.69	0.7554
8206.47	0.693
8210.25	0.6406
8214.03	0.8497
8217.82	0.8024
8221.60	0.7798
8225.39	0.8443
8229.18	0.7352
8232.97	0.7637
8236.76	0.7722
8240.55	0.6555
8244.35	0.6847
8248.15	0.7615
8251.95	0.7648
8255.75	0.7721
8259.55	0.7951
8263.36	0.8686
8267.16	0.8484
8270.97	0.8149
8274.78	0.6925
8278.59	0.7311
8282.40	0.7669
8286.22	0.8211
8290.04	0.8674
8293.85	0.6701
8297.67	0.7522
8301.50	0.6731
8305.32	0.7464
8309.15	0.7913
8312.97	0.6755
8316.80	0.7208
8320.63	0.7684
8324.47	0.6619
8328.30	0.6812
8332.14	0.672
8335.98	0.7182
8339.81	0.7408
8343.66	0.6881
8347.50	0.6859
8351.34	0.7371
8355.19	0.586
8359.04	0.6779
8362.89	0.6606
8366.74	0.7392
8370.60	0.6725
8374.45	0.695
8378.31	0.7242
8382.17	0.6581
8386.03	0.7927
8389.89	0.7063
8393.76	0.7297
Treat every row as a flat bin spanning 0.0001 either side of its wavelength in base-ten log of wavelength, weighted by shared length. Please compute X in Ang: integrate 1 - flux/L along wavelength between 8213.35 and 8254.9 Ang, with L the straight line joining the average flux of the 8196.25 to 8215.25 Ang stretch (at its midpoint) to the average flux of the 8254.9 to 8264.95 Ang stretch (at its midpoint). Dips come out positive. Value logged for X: 0.9 Ang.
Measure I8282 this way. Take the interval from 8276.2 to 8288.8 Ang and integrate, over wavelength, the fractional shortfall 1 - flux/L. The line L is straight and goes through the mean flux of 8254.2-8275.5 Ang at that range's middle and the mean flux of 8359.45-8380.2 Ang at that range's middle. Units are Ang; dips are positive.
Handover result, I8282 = 0.2 Ang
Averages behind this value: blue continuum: 0.805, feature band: 0.775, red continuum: 0.697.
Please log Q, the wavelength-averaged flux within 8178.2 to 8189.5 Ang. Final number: 0.743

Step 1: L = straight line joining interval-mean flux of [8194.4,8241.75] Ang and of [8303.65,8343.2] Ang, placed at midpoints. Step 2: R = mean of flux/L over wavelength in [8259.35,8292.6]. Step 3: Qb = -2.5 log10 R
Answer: -0.09 mag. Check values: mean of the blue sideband 0.757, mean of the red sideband 0.716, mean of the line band 0.798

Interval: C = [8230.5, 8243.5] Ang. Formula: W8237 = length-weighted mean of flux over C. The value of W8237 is 0.727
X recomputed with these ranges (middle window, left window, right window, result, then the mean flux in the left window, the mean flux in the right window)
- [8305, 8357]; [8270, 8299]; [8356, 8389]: 1.80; 0.763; 0.699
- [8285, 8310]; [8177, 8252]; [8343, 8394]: -1.20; 0.753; 0.696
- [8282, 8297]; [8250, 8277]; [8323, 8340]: -0.52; 0.793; 0.691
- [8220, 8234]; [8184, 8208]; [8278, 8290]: -0.23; 0.756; 0.792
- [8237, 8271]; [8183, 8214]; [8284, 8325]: -1.24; 0.746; 0.743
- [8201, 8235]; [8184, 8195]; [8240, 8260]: -0.33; 0.769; 0.74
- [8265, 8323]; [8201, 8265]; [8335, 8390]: -1.93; 0.761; 0.698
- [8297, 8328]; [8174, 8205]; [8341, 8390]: -0.25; 0.761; 0.694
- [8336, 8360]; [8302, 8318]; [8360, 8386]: 0.74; 0.729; 0.698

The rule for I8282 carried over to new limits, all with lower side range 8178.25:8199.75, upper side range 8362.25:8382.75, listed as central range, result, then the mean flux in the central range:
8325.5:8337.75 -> 0.4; 0.688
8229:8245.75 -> 0.5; 0.722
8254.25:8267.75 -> -1.6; 0.82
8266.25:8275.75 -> -0.7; 0.788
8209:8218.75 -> -0.2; 0.768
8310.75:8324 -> 0.0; 0.717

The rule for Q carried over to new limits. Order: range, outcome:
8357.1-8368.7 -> 0.692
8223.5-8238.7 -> 0.779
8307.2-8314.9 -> 0.734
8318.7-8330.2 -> 0.704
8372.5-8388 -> 0.718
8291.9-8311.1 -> 0.727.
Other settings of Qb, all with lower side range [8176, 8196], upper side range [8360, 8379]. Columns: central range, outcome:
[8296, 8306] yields -0.002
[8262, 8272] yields -0.159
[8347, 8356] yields 0.038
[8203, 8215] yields 0.041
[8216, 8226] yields -0.083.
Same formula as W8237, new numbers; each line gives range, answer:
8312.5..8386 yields 0.696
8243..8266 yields 0.779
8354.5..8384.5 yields 0.682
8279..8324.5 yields 0.746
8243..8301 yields 0.772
